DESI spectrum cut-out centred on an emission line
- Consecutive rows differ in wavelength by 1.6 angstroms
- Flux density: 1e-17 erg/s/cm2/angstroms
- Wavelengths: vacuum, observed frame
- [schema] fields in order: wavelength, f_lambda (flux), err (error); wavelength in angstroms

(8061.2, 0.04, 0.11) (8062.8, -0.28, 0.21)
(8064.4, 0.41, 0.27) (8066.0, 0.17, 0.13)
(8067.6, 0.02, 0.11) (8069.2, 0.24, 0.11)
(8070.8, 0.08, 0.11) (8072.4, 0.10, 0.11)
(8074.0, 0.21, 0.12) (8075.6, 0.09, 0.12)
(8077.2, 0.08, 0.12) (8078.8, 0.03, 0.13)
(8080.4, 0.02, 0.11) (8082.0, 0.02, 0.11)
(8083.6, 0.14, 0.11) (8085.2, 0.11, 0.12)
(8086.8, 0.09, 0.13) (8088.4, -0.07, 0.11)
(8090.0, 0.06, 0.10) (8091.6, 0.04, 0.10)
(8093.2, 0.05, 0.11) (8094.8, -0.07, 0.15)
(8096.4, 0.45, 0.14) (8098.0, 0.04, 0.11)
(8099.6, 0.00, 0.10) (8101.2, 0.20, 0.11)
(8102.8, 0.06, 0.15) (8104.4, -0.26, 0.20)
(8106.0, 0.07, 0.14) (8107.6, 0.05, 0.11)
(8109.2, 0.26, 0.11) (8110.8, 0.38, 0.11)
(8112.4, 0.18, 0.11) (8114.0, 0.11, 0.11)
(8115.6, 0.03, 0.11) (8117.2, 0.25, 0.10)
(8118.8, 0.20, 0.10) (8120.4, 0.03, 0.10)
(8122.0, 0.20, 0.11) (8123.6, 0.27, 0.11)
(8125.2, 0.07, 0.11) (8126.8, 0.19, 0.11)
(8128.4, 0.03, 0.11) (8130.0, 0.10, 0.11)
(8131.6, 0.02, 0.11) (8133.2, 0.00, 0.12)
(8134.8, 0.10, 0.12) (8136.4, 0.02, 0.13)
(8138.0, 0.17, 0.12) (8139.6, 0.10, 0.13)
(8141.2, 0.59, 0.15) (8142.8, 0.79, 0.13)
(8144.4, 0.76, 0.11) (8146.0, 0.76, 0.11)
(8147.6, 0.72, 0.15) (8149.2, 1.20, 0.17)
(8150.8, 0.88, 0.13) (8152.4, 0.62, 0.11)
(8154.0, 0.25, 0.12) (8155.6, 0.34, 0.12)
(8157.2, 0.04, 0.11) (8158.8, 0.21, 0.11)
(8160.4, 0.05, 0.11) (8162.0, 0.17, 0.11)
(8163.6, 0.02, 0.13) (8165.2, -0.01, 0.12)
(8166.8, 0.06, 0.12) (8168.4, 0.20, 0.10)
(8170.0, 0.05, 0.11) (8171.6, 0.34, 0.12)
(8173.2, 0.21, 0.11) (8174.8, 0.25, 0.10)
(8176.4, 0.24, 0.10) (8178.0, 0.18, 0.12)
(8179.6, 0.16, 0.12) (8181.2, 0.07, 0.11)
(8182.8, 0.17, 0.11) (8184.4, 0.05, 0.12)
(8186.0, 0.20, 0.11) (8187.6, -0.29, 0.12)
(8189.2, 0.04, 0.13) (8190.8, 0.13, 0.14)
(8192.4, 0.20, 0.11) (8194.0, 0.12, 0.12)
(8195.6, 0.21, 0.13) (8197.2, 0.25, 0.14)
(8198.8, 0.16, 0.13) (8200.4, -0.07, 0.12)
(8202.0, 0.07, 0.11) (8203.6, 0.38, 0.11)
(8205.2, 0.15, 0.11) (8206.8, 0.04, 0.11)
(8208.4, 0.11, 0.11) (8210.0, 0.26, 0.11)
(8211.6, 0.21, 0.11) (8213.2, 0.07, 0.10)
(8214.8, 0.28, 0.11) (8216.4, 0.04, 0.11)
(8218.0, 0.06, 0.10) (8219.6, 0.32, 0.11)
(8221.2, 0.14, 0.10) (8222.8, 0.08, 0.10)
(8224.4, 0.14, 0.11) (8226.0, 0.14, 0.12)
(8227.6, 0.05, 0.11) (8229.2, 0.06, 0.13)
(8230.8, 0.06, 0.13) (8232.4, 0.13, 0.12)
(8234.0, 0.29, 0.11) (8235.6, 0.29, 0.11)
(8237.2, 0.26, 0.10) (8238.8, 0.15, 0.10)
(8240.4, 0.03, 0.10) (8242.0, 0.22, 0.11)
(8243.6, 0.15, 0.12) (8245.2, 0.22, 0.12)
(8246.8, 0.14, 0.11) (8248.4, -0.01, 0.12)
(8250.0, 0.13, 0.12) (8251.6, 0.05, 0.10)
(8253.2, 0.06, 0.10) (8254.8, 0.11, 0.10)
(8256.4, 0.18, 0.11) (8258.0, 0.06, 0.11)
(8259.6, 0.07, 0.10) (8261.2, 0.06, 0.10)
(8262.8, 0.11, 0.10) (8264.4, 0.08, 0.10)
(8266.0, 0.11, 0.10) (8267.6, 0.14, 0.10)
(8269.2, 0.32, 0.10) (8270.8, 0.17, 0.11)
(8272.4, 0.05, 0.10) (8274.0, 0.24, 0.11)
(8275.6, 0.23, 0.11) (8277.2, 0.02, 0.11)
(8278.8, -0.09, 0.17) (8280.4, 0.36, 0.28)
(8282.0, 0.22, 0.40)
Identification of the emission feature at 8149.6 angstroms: [O II] 3727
